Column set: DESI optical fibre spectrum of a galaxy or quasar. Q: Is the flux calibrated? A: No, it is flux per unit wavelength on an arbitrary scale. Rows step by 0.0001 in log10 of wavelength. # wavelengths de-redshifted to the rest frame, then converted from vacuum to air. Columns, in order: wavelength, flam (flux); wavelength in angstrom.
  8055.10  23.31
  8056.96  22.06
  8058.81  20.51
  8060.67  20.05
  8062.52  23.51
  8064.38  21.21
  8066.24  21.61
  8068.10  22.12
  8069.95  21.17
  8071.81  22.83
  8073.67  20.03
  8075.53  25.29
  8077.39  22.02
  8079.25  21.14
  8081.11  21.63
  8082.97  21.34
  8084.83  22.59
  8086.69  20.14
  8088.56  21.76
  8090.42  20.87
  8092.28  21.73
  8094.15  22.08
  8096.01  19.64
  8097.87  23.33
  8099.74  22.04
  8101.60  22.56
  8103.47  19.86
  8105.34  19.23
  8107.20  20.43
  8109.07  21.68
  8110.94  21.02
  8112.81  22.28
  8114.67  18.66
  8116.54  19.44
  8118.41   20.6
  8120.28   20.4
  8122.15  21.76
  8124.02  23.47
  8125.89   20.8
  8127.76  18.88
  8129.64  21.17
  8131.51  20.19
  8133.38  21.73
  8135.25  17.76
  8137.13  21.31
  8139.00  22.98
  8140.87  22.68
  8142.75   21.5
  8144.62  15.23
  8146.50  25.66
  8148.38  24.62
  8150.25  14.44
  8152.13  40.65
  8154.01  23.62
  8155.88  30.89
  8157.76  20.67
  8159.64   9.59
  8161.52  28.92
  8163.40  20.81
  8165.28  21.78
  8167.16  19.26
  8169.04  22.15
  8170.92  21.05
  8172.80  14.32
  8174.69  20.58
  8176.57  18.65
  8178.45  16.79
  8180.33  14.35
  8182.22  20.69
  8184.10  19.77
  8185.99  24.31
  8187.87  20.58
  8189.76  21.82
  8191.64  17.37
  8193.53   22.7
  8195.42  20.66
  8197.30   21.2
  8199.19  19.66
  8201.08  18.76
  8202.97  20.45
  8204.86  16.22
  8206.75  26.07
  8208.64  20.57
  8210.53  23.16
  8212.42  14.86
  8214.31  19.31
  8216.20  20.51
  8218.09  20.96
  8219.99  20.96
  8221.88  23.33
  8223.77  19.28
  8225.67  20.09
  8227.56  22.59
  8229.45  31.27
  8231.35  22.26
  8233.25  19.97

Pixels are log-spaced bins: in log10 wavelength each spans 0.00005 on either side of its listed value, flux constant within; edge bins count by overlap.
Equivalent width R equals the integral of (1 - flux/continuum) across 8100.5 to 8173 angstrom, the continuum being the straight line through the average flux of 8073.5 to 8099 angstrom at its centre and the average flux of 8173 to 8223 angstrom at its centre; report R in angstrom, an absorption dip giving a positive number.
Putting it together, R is -1.7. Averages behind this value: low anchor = 21.7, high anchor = 20.1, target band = 21.5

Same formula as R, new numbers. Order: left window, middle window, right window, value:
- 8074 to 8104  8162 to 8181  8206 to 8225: 1.7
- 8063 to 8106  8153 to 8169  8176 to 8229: -1.0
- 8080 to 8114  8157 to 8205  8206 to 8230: 3.8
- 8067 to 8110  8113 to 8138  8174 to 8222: 0.6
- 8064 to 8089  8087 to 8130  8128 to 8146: 0.3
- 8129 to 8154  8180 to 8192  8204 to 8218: 0.4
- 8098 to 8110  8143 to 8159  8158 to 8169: -2.8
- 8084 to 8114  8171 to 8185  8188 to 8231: 2.0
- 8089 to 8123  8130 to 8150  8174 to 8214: -0.5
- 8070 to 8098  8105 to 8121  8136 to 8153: 1.4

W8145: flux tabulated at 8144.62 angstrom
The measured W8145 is 15.23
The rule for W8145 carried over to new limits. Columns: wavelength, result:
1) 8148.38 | 24.62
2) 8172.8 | 14.32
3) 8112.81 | 22.28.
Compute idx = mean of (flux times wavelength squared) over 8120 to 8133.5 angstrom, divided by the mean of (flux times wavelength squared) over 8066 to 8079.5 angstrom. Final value 0.96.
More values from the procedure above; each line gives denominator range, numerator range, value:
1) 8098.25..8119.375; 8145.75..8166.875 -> 1.15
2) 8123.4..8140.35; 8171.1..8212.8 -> 0.96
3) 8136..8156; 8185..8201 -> 0.90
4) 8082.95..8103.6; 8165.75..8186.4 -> 0.91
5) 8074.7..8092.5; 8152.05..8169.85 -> 1.07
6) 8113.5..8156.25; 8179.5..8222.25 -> 0.94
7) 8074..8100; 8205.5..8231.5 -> 1.03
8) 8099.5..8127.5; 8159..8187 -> 0.95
